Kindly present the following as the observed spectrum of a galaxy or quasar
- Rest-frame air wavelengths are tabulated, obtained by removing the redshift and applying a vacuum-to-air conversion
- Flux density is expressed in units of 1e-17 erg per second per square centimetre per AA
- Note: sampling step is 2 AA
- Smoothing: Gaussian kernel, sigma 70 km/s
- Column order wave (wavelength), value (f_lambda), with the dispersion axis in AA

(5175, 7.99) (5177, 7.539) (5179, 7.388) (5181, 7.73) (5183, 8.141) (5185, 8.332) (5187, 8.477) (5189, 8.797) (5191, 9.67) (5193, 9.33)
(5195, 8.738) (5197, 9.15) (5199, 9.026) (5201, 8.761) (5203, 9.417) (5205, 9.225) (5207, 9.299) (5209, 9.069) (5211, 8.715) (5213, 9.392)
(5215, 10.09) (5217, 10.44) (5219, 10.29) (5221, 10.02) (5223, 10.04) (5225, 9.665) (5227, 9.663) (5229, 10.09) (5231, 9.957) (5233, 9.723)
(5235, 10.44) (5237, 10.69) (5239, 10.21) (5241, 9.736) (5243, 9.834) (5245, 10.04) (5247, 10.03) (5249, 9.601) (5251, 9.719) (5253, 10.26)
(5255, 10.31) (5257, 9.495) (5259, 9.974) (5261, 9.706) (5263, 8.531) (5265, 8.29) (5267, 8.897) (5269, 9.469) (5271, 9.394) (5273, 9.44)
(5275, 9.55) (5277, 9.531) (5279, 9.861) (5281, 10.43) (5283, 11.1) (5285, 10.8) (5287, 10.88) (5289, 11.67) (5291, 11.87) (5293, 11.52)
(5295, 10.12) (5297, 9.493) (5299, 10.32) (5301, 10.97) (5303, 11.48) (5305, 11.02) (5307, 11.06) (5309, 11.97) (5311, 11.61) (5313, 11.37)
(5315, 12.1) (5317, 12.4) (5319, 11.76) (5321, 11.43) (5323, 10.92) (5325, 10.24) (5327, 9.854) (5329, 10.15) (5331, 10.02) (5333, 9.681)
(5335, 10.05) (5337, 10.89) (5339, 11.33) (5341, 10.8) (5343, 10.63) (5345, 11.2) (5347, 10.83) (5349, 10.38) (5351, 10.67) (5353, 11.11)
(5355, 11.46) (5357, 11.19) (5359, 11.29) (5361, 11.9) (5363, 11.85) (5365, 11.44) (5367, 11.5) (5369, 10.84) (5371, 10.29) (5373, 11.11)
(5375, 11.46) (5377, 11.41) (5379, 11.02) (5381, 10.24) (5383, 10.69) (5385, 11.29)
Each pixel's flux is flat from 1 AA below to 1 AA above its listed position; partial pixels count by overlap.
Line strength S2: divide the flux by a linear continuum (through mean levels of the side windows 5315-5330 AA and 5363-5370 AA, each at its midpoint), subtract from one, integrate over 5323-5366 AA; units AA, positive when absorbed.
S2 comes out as 1.5 AA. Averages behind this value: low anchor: 11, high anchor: 11.3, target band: 10.8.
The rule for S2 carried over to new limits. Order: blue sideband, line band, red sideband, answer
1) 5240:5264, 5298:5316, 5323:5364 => -1.64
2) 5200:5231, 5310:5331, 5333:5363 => -0.87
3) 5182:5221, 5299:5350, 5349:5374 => -1.11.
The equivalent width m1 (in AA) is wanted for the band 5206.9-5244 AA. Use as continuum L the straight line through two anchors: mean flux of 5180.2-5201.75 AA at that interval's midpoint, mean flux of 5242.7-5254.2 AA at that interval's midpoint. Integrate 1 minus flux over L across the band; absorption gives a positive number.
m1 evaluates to -1.6 AA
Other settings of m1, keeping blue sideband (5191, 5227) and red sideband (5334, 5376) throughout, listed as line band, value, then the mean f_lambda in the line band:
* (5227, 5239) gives -0.5 AA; 10.1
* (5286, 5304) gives -0.9 AA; 10.9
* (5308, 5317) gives -1.1 AA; 11.8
